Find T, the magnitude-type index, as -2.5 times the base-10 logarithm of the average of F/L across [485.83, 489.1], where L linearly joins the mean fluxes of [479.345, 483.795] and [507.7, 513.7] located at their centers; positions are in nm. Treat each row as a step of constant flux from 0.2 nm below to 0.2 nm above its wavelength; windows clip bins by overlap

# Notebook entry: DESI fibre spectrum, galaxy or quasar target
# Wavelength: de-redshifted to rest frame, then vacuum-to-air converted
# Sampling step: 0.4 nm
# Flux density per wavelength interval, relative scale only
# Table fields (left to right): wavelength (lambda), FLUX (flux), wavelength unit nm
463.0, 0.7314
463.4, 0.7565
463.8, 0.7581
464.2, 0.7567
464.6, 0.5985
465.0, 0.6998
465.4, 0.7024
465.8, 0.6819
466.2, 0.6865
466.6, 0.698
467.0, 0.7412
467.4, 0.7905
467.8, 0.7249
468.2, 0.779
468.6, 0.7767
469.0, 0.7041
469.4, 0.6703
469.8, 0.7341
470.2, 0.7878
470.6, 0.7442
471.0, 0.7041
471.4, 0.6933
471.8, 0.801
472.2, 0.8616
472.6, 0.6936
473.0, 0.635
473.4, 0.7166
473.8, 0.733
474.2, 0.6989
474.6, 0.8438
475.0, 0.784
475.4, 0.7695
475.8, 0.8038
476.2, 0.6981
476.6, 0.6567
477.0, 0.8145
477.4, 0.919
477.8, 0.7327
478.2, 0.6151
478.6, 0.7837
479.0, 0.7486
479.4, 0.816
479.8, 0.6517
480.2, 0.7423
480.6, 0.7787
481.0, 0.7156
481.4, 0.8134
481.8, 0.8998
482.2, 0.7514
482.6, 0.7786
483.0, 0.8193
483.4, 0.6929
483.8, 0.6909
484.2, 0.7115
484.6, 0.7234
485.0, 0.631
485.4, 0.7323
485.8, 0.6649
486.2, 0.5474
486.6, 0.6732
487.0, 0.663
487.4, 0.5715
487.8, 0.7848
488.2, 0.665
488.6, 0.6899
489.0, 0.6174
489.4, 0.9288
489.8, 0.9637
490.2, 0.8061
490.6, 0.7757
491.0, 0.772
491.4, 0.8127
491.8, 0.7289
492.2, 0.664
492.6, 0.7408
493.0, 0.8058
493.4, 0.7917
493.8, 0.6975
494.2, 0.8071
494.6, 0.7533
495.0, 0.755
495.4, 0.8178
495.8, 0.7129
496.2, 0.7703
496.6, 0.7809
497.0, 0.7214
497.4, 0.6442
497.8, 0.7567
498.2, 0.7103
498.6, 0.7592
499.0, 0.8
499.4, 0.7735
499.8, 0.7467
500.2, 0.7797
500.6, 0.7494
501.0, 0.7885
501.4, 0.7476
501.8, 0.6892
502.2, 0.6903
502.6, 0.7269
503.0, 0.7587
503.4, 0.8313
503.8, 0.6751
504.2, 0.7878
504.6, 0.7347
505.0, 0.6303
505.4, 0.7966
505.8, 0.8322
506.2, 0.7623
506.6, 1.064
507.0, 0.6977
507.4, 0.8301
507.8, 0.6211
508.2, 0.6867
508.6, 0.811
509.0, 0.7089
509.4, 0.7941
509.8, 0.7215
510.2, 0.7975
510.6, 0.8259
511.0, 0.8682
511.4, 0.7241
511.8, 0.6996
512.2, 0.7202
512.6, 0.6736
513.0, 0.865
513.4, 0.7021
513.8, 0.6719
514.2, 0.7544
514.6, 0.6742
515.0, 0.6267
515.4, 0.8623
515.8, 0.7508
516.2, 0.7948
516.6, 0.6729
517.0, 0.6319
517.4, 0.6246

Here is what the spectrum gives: 0.17 mag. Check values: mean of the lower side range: 0.764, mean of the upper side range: 0.749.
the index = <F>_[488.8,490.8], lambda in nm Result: 0.818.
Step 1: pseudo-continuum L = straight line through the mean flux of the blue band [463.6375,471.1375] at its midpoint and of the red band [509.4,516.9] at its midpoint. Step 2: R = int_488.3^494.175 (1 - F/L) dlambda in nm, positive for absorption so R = -0.29 nm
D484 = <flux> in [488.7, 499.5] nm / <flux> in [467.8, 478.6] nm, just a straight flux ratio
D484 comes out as 1.03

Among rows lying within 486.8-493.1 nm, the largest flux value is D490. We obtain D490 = 0.9637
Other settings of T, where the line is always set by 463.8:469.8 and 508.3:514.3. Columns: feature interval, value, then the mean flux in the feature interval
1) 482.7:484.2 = -0.005 mag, 0.734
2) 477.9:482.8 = -0.042 mag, 0.757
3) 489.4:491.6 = -0.136 mag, 0.835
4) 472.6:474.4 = 0.042 mag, 0.696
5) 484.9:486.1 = 0.099 mag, 0.669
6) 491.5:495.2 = -0.017 mag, 0.751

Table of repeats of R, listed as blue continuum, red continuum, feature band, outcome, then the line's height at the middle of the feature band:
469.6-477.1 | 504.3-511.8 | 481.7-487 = 0.30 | 0.753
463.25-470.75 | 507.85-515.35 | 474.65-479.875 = -0.21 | 0.729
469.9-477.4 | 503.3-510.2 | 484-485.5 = 0.12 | 0.755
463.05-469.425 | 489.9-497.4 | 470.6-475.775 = -0.10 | 0.732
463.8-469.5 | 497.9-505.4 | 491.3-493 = -0.01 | 0.737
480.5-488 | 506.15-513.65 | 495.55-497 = -0.02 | 0.74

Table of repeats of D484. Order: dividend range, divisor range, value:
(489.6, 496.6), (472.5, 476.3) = 1.05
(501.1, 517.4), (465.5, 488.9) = 1.02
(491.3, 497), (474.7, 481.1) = 1.00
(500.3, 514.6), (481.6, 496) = 1.02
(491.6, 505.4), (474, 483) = 0.97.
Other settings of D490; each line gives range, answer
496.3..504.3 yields 0.8313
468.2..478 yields 0.919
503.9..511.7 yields 1.064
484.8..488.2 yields 0.7848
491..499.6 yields 0.8178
